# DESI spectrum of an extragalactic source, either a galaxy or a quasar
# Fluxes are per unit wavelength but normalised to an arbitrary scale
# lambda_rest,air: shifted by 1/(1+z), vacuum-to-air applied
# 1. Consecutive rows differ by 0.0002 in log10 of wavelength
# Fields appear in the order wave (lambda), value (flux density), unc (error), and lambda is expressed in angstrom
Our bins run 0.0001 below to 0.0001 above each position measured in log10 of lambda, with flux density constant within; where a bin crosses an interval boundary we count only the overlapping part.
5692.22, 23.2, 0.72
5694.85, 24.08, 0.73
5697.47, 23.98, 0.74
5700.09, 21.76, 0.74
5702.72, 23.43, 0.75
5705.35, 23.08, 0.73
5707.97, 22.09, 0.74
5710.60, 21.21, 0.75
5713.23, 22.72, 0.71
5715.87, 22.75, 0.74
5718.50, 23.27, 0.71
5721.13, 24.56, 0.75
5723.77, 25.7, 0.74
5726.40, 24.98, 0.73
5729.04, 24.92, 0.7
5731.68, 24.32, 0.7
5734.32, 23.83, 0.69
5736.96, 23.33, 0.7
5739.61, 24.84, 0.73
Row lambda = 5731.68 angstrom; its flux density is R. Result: 24.32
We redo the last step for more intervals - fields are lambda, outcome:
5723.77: 25.7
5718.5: 23.27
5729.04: 24.92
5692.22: 23.2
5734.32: 23.83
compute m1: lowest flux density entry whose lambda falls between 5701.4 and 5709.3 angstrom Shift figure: 22.09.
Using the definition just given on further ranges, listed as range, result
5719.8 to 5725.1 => 24.56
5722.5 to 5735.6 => 23.83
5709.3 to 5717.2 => 21.21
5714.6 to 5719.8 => 22.75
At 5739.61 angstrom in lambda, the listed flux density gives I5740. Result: 24.84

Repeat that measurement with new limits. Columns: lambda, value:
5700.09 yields 21.76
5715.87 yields 22.75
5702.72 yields 23.43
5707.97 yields 22.09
